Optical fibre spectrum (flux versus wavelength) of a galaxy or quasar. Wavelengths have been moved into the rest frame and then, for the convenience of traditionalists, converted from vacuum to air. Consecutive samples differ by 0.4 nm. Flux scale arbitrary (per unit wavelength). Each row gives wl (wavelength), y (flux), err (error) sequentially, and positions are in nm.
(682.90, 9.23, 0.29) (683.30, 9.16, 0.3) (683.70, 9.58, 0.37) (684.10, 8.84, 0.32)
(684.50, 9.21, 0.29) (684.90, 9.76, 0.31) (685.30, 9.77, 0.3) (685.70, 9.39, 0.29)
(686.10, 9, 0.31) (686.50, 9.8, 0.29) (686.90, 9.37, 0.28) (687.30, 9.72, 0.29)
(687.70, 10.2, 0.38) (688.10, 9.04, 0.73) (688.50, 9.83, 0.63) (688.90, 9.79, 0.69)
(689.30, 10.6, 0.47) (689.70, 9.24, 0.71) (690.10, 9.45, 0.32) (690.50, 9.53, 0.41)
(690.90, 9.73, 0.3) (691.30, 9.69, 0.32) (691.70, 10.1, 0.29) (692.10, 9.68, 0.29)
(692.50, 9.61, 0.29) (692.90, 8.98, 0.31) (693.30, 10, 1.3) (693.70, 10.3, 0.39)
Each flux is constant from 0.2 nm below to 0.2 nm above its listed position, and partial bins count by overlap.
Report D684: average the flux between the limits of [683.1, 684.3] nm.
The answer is 9.19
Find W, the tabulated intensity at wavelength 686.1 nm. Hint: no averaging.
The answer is 9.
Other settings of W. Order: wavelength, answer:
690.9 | 9.73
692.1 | 9.68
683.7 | 9.58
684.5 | 9.21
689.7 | 9.24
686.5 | 9.8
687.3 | 9.72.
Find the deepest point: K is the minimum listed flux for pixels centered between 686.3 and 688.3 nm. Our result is 9.04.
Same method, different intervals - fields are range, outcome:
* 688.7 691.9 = 9.24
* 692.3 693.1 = 8.98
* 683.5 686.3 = 8.84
